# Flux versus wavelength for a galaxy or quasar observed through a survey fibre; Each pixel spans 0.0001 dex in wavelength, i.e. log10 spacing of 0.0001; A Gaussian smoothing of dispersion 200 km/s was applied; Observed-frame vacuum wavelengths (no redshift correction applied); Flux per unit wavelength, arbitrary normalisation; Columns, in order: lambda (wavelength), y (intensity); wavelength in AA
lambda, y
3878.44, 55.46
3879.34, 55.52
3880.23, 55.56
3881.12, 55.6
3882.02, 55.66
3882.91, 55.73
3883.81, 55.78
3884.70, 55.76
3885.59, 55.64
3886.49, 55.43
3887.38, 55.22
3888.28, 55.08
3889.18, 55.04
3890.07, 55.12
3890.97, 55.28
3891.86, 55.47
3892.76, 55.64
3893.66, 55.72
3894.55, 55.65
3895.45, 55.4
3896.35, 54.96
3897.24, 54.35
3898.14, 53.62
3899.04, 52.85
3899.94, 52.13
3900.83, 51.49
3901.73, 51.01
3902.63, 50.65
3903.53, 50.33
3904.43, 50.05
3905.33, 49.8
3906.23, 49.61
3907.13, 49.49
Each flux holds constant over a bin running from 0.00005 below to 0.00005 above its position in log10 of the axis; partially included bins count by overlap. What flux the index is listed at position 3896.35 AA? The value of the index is 54.96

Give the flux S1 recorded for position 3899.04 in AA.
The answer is 52.85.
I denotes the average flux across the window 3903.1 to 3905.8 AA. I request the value 50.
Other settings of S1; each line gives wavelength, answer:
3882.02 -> 55.66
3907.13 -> 49.49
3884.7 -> 55.76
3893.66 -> 55.72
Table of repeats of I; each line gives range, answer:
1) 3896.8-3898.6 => 53.8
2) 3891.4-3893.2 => 55.6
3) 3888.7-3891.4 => 55.1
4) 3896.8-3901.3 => 52.9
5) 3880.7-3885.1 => 55.7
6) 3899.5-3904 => 51.1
